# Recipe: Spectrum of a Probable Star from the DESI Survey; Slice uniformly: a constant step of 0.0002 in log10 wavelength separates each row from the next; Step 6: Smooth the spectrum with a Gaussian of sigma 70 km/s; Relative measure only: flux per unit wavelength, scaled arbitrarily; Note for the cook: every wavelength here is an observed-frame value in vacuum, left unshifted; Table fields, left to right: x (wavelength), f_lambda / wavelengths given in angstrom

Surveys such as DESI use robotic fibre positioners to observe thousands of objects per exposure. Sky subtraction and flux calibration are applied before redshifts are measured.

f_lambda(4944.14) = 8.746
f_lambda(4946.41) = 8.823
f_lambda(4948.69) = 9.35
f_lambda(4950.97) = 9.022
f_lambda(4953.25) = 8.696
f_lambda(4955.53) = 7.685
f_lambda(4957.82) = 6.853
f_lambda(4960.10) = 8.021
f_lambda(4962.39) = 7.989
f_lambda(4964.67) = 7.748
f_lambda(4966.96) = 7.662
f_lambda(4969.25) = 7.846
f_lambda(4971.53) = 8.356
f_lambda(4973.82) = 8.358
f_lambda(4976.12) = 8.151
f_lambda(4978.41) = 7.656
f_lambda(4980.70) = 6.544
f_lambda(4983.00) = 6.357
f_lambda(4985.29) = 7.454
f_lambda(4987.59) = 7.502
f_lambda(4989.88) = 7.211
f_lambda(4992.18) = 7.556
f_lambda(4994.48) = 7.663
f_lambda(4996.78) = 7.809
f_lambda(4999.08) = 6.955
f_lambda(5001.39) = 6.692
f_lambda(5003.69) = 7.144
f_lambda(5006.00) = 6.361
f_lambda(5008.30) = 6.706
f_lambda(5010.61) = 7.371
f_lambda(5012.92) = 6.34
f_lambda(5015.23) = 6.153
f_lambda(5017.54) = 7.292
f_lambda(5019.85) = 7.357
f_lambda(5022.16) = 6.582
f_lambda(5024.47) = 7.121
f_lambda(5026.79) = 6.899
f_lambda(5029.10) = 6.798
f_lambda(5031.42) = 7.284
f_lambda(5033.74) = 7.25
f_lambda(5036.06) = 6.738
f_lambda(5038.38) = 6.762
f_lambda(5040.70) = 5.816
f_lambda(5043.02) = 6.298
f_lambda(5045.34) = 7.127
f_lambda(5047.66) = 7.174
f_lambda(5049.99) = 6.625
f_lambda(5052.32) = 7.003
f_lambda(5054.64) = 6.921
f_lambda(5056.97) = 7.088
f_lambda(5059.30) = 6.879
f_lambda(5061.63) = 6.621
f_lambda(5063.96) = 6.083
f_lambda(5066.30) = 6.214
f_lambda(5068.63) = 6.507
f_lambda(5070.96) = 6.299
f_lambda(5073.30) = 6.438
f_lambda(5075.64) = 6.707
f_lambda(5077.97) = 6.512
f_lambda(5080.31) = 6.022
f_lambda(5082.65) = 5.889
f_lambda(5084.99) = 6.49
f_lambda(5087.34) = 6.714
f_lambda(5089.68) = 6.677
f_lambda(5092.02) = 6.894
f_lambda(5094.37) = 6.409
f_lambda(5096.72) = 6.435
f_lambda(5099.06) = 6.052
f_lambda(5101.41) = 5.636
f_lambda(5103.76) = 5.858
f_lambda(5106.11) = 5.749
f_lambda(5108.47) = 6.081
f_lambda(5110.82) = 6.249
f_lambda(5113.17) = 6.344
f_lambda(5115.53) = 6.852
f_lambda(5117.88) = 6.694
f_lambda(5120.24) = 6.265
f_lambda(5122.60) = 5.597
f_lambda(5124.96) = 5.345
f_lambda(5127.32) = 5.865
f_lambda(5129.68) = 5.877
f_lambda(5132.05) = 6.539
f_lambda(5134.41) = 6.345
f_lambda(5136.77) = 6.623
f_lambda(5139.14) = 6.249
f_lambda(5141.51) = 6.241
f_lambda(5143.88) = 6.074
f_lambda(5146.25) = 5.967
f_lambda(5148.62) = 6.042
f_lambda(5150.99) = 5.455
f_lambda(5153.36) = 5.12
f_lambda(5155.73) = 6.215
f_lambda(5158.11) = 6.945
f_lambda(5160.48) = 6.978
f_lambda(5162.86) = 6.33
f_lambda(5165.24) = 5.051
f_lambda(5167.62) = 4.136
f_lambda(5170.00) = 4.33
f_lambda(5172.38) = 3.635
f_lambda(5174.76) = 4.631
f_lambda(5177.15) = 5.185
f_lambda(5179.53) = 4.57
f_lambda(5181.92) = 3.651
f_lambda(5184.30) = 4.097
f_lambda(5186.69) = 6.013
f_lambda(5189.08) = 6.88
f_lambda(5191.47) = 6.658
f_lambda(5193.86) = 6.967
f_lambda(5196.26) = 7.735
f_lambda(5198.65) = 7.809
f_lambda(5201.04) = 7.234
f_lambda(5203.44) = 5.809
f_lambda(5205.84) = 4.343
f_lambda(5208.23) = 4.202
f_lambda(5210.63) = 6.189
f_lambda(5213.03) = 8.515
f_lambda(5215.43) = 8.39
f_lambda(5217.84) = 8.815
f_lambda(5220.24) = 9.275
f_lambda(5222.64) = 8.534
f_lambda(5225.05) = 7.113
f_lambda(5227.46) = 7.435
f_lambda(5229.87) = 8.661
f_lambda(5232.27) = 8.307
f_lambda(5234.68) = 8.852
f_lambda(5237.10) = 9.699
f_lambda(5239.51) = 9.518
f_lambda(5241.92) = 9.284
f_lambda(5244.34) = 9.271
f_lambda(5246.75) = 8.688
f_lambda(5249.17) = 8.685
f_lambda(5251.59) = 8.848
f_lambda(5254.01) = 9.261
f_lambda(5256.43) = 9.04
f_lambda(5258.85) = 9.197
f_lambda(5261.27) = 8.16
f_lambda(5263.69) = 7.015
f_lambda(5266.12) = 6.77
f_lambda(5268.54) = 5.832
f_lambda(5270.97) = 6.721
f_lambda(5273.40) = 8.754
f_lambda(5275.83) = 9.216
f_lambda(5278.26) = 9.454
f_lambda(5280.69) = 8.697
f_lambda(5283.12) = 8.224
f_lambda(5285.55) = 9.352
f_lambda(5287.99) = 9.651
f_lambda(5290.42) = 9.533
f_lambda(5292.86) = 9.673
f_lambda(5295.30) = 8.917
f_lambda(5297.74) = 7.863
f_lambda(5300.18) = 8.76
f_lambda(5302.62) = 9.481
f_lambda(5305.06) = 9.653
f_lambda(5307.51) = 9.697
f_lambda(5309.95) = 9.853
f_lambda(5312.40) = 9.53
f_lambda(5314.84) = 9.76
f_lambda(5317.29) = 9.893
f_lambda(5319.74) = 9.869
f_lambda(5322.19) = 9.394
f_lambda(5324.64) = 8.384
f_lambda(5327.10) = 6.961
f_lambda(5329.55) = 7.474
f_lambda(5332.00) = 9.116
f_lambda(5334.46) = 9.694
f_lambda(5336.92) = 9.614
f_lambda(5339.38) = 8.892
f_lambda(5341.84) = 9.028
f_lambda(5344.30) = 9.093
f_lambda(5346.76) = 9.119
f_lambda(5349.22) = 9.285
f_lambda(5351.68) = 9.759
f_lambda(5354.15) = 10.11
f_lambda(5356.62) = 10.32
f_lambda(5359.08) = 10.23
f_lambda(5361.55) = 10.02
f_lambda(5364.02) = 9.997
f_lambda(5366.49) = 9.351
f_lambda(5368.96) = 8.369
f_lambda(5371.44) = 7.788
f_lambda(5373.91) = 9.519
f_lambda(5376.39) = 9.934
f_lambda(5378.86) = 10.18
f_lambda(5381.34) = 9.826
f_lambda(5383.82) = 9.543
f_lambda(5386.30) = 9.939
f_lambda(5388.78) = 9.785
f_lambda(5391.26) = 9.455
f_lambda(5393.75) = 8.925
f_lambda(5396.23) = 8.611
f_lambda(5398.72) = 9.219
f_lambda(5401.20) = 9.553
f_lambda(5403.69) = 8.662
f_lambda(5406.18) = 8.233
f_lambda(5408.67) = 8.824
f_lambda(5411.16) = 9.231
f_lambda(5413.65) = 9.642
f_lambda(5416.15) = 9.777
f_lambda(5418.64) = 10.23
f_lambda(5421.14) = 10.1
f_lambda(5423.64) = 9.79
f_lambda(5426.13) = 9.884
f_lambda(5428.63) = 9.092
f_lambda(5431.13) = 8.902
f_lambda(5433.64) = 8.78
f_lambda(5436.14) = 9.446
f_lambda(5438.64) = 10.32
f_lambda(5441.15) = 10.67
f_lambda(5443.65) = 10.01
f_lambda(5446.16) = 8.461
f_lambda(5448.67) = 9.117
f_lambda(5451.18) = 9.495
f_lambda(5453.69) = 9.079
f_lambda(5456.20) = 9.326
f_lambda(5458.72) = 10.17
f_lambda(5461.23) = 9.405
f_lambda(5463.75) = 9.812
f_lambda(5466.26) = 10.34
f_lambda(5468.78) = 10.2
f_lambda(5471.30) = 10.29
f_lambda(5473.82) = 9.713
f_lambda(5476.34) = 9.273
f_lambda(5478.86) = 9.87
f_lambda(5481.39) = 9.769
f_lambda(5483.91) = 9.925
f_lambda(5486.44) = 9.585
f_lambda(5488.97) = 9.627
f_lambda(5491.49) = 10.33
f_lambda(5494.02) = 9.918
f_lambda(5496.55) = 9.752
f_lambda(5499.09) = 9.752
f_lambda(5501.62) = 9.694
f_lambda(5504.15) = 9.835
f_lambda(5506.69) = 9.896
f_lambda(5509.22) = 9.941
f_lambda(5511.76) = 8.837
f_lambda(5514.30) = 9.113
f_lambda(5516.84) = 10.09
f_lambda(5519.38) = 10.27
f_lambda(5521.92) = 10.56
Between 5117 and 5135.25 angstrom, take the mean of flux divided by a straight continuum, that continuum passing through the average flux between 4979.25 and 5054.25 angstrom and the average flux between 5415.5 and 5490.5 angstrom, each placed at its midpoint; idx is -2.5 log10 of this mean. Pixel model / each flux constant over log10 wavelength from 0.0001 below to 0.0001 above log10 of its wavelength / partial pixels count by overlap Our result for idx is 0.25 mag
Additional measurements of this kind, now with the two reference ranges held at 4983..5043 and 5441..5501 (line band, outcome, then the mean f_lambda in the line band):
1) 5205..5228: 0.12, 7.32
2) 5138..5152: 0.28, 6.01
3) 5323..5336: 0.06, 8.39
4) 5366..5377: 0.03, 8.91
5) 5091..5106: 0.21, 6.17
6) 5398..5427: -0.01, 9.43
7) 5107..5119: 0.18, 6.43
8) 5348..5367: -0.10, 9.91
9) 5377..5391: -0.07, 9.83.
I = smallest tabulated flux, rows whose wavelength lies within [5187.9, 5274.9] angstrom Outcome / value 4.202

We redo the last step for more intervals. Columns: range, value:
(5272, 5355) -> 6.961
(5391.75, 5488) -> 8.233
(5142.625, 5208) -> 3.635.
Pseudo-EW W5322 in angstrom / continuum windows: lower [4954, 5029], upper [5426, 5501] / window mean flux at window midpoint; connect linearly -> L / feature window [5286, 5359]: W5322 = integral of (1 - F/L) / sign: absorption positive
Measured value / -2.5 angstrom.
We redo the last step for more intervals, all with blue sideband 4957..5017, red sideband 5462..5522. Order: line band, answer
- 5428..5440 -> 0.3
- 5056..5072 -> 2.5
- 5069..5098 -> 5.0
